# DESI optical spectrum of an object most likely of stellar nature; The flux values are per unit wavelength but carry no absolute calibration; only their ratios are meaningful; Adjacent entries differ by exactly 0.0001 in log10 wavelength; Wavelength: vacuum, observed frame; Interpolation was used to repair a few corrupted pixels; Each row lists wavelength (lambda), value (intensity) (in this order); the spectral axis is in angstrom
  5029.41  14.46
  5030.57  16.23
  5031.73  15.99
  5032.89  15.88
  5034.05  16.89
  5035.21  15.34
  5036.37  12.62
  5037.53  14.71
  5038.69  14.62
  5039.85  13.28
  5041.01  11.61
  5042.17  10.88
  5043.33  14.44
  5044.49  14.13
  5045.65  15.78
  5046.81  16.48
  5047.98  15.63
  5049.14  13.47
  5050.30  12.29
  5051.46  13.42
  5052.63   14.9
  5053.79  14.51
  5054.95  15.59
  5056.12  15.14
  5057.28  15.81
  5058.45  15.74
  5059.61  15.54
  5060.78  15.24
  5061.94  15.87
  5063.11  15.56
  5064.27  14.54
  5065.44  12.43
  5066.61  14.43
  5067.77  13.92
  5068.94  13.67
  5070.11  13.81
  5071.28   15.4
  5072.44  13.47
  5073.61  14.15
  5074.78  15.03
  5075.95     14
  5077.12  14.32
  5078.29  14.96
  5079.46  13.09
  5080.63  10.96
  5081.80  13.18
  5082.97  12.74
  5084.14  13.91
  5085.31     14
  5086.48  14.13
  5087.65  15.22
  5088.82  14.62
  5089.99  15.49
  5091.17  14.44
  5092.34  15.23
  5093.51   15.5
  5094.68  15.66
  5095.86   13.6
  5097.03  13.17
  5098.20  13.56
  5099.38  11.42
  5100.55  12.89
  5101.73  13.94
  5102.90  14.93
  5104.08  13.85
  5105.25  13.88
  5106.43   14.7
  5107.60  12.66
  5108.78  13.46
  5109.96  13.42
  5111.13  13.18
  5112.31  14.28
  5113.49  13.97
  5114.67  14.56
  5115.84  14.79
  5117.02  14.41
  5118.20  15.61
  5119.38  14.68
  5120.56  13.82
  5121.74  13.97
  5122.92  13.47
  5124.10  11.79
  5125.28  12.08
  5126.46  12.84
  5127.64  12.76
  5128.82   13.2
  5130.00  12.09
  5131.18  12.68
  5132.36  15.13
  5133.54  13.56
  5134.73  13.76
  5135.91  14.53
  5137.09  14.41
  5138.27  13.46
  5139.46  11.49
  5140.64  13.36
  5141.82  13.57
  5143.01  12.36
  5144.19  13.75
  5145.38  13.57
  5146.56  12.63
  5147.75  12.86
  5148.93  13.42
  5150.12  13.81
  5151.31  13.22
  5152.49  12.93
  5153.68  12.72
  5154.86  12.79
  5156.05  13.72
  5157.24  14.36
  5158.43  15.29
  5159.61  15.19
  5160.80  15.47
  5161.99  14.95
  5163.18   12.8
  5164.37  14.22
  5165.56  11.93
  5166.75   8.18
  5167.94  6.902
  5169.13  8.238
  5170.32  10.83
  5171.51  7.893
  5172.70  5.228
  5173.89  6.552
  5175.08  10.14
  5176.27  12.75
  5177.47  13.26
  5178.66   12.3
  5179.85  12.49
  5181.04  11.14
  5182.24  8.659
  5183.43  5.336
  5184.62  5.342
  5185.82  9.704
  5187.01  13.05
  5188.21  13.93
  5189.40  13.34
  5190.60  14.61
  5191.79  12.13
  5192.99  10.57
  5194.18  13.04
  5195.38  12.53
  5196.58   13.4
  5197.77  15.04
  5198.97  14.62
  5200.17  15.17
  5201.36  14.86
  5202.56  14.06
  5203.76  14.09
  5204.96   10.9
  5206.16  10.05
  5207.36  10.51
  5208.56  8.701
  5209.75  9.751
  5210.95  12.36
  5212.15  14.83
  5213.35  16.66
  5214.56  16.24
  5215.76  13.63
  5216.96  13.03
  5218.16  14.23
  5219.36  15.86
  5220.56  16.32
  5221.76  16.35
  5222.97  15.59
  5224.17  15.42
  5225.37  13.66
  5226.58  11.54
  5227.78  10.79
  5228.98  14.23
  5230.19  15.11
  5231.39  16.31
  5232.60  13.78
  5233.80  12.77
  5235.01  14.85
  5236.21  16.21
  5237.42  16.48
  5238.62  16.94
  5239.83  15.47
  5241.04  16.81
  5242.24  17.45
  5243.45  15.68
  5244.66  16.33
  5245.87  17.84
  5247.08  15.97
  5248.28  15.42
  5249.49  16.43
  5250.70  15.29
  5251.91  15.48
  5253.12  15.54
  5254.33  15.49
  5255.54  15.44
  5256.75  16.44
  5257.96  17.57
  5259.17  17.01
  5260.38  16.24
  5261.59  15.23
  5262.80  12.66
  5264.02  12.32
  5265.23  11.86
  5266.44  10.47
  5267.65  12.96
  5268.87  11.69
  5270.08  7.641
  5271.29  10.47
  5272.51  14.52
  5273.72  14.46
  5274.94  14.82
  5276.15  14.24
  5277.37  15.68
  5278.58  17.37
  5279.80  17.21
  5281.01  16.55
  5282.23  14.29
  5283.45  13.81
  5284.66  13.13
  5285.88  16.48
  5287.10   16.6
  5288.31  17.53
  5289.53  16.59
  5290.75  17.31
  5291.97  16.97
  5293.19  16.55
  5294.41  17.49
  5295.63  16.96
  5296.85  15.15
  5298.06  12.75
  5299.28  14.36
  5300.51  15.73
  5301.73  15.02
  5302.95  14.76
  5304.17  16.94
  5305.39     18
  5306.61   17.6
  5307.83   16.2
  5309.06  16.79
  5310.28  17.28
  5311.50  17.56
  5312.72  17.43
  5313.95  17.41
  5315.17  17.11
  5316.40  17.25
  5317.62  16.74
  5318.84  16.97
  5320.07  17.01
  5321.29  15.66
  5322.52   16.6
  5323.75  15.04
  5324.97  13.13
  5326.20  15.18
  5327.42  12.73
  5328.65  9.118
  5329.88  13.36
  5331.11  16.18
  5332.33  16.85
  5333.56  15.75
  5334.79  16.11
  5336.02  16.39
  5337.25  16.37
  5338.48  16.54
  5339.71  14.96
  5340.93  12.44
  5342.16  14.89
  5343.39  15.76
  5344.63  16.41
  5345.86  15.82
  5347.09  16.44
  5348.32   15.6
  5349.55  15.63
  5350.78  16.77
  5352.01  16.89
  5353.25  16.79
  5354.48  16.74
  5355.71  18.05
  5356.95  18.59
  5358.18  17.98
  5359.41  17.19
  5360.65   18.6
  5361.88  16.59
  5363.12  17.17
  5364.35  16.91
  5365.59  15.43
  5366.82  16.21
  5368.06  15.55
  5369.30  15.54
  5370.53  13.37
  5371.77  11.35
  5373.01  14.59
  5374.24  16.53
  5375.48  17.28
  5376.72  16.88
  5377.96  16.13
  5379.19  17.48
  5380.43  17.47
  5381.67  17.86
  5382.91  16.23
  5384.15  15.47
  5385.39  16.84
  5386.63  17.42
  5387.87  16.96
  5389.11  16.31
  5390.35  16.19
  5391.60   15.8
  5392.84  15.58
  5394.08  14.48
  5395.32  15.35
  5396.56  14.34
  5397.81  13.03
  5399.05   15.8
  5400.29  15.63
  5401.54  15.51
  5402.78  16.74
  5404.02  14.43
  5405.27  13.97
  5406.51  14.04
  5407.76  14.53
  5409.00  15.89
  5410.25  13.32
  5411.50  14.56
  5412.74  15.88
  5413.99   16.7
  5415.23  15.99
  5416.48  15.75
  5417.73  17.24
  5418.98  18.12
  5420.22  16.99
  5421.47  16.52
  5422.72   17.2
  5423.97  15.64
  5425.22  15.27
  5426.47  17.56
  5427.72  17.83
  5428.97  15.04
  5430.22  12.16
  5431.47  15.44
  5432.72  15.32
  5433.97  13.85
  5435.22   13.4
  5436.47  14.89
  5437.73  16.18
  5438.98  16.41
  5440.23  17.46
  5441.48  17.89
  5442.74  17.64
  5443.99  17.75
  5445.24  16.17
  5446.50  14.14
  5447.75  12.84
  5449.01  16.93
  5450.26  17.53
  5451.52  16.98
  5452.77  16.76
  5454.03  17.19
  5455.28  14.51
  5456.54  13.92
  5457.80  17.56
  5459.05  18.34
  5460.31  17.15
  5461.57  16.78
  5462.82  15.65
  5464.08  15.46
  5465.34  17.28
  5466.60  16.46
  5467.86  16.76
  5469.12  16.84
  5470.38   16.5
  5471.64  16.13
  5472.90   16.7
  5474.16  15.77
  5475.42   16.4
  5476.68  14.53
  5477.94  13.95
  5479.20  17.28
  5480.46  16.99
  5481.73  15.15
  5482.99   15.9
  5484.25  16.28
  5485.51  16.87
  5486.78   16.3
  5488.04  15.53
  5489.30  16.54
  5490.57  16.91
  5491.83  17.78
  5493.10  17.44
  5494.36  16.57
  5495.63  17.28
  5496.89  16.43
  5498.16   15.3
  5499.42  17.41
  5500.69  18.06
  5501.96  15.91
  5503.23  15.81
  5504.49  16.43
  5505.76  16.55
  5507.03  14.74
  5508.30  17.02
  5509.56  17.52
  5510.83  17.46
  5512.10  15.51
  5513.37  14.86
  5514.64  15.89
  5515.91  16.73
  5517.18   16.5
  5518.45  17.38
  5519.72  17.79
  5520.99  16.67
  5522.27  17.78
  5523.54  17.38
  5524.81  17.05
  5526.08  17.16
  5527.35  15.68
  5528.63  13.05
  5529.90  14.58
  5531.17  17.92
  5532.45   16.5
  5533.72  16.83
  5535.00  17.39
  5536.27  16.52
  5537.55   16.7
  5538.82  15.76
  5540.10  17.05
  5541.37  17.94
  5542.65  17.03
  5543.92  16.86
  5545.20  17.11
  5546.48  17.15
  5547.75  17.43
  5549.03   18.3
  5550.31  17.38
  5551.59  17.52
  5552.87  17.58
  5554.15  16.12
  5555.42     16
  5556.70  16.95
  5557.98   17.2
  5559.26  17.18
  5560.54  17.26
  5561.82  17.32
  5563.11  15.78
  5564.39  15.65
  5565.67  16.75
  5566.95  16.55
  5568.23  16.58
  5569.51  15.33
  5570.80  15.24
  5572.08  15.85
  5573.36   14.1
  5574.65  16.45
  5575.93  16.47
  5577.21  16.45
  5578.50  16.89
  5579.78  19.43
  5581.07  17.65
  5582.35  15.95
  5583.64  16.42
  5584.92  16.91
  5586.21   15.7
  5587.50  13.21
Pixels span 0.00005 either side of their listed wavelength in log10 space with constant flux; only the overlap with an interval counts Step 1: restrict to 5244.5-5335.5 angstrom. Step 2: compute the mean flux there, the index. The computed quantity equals 15.4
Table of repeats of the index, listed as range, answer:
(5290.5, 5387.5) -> 16.1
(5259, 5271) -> 12.6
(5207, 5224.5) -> 14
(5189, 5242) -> 14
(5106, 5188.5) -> 12.5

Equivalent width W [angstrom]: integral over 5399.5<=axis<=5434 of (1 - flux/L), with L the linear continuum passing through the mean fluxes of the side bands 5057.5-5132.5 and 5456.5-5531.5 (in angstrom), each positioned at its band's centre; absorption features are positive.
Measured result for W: 0.70 angstrom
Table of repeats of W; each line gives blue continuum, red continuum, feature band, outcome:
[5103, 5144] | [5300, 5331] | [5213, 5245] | -0.5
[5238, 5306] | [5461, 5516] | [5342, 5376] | -1.2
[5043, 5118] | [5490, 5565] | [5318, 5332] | 0.8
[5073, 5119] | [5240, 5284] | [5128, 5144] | 1.0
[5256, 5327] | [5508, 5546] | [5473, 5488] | 0.4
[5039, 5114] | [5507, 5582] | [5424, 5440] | 0.7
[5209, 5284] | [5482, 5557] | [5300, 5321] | -2.2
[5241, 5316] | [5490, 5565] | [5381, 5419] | 1.1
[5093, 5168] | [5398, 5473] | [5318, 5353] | -0.6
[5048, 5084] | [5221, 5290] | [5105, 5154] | 3.3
